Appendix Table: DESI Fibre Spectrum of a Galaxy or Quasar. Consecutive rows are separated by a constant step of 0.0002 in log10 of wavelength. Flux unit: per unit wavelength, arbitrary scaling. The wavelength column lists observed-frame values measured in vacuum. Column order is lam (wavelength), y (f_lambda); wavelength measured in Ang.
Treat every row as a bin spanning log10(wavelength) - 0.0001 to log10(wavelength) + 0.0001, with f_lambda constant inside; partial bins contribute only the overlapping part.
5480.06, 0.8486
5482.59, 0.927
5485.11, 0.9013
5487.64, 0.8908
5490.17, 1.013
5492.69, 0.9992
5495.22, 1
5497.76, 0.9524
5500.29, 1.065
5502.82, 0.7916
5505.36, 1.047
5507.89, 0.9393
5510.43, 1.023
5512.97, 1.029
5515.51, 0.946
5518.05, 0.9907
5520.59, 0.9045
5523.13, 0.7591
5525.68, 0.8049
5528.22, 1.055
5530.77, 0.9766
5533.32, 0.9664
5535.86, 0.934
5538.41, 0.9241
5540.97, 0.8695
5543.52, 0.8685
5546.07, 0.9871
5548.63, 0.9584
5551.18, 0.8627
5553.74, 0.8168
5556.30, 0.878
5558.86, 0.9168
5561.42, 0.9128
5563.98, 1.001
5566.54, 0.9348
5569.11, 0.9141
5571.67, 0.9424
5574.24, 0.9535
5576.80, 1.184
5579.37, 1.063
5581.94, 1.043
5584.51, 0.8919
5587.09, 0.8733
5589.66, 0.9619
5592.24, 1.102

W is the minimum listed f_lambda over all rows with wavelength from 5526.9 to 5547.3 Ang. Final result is 0.8685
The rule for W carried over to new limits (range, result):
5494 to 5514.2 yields 0.7916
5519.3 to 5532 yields 0.7591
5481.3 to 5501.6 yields 0.8908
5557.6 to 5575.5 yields 0.9128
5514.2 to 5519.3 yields 0.946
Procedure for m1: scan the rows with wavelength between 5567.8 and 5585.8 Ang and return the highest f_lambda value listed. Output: 1.184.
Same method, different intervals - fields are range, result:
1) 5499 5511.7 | 1.065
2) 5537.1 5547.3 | 0.9871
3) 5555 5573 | 1.001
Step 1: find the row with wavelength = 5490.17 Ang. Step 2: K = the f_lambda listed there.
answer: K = 1.013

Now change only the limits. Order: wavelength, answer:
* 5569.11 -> 0.9141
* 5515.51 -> 0.946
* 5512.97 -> 1.029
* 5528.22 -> 1.055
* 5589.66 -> 0.9619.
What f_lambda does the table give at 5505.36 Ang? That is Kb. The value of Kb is 1.047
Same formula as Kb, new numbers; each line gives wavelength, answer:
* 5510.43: 1.023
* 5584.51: 0.8919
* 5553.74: 0.8168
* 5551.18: 0.8627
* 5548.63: 0.9584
